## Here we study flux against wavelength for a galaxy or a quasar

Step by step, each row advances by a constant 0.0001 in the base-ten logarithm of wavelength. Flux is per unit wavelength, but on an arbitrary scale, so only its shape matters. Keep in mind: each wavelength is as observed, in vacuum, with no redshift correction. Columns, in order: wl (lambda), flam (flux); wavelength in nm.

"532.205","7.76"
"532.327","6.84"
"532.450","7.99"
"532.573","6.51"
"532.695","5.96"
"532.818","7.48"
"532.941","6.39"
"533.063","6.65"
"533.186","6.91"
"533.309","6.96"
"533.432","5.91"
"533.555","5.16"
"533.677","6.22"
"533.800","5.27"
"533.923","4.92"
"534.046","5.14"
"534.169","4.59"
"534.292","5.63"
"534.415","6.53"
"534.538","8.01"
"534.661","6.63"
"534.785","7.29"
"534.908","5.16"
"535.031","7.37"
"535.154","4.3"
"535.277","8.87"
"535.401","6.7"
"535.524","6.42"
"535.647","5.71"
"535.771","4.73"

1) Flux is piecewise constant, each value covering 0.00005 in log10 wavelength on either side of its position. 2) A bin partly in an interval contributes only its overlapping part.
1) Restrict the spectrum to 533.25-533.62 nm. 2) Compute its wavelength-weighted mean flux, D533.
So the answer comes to 6.01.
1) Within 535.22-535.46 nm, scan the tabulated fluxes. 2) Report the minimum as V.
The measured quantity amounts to 6.7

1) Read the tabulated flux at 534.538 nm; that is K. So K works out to 8.01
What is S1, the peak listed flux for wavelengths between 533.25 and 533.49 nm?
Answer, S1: 6.96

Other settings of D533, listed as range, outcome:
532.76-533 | 6.92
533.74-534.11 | 5.1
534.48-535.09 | 6.88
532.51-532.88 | 6.65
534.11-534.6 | 6.2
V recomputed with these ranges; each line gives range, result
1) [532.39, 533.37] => 5.96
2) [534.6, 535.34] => 4.3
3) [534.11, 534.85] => 4.59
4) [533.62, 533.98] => 4.92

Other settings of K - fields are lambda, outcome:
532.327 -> 6.84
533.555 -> 5.16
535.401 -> 6.7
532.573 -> 6.51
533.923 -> 4.92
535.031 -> 7.37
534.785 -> 7.29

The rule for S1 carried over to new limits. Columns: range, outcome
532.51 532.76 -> 6.51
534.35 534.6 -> 8.01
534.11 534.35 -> 5.63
